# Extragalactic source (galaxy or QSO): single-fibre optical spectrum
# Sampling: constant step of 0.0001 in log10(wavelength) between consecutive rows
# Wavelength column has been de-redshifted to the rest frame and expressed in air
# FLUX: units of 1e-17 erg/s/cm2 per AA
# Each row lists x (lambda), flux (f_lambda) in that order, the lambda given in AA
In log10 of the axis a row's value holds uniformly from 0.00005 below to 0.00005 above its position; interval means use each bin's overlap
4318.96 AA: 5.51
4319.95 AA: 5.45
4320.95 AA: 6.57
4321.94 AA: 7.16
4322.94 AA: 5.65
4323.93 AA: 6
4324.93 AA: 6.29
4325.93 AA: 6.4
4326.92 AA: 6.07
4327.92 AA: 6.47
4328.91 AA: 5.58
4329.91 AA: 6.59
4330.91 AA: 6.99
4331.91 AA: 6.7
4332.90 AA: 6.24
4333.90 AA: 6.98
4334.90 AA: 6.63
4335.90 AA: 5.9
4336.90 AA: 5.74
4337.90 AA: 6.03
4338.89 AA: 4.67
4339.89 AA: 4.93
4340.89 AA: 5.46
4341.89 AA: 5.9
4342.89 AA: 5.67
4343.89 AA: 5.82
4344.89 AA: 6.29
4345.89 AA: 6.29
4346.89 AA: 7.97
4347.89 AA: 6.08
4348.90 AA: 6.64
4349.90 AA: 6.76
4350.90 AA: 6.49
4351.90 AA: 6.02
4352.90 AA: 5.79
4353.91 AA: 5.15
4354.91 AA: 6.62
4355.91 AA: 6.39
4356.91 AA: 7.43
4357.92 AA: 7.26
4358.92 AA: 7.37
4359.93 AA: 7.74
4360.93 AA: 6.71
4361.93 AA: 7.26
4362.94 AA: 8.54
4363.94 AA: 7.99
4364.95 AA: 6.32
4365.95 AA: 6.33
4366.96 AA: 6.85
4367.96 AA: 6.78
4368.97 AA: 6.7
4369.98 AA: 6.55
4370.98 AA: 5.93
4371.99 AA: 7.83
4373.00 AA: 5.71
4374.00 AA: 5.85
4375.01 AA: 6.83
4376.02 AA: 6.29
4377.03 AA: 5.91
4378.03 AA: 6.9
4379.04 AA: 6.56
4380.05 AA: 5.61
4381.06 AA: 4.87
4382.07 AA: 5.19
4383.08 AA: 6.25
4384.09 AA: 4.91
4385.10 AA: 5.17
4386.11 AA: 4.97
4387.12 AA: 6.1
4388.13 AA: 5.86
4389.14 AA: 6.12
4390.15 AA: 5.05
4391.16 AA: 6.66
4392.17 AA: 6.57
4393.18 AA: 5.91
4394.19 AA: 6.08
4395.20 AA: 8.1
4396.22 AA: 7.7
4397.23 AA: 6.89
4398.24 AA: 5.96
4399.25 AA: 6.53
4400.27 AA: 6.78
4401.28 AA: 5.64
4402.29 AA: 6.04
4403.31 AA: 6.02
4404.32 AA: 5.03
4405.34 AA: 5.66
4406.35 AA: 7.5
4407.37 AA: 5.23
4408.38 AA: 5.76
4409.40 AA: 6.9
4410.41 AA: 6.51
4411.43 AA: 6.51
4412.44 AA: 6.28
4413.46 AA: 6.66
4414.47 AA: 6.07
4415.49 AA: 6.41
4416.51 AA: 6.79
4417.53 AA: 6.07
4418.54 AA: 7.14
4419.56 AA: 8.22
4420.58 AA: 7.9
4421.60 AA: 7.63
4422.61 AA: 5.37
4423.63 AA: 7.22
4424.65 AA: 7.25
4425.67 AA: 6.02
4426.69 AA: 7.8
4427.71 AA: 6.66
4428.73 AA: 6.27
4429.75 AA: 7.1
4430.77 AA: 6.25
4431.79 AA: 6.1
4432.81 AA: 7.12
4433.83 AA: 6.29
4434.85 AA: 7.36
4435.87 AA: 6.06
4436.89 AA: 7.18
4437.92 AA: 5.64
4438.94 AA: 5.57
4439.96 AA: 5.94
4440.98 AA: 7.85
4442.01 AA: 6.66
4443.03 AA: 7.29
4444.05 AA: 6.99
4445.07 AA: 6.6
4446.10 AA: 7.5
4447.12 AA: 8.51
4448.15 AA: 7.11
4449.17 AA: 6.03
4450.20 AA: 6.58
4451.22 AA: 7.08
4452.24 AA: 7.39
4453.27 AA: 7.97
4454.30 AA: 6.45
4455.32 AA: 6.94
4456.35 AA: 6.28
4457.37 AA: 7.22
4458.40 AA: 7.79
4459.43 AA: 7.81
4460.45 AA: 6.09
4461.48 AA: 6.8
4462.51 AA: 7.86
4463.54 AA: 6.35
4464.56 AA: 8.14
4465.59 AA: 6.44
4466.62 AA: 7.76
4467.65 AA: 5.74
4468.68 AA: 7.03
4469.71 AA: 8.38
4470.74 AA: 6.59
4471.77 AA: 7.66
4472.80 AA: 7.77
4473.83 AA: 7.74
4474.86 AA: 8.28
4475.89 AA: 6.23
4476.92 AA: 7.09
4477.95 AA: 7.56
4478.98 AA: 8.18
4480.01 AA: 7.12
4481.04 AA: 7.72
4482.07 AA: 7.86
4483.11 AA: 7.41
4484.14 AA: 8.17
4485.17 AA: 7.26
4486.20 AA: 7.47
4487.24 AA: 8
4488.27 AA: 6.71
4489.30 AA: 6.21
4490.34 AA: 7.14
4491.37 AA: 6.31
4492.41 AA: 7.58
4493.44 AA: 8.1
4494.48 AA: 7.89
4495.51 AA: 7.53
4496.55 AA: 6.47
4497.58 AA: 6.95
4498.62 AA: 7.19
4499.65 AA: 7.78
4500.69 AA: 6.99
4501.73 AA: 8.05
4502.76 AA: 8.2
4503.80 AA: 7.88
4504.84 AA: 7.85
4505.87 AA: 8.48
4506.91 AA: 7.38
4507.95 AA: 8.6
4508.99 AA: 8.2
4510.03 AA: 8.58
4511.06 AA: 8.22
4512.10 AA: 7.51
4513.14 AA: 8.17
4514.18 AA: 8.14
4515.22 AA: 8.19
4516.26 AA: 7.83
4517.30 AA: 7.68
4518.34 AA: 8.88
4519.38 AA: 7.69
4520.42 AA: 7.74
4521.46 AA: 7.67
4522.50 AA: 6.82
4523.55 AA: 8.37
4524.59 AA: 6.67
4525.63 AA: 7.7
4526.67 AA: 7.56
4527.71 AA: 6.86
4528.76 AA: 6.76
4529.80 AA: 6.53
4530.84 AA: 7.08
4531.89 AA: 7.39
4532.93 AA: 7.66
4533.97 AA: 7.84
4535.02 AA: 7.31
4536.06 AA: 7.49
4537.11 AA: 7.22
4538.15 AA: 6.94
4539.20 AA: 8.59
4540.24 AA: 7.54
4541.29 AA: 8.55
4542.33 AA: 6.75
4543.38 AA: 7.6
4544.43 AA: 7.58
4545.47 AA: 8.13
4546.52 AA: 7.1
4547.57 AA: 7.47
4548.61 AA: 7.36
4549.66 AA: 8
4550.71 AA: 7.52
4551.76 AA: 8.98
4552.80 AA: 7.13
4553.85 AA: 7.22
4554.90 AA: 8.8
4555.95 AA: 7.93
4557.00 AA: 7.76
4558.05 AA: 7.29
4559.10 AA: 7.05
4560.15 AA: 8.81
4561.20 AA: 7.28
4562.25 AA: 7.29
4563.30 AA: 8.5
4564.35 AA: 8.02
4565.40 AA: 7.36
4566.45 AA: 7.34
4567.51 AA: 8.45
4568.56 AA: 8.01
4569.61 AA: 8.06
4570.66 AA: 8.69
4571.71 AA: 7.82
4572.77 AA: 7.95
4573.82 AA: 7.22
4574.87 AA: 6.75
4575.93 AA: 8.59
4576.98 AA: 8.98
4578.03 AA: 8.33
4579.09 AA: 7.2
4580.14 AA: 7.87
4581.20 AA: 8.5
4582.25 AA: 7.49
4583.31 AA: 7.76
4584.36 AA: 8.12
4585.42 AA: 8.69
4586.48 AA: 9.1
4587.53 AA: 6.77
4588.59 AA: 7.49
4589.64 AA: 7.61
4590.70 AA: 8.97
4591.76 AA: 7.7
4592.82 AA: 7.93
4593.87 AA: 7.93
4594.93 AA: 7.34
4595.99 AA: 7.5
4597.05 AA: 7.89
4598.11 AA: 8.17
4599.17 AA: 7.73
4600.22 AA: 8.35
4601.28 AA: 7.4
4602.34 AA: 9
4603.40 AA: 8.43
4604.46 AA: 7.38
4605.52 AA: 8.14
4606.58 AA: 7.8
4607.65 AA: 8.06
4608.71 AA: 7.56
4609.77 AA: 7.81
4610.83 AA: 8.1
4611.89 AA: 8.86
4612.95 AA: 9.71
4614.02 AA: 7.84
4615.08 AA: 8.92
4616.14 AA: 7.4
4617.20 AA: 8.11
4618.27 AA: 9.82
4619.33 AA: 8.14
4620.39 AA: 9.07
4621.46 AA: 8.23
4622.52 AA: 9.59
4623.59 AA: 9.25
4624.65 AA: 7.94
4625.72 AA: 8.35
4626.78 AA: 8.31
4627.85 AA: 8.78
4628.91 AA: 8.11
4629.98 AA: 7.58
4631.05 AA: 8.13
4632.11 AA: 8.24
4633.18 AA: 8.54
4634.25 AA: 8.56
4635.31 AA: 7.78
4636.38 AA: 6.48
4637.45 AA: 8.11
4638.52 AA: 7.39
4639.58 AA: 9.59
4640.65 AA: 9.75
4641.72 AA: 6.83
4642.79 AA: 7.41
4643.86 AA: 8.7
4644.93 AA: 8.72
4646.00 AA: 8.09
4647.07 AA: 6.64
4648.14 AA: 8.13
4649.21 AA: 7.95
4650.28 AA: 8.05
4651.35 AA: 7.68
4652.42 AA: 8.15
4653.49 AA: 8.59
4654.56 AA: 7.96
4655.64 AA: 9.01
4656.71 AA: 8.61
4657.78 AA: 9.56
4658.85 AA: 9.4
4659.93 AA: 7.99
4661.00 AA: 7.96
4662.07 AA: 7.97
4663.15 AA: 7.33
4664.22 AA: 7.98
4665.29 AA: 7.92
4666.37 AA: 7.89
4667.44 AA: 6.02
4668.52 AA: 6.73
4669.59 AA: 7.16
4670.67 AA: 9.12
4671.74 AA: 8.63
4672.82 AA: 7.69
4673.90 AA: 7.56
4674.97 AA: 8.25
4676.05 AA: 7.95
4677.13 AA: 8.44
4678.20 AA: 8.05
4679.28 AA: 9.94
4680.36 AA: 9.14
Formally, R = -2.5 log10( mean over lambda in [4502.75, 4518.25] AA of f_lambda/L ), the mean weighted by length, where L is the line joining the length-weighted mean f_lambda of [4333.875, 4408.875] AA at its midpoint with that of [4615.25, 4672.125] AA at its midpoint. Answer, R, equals -0.12 mag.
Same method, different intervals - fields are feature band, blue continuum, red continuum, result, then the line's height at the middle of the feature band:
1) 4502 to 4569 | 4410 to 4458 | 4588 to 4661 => -0.03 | 7.55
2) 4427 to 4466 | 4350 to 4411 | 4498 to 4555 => 0.01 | 6.96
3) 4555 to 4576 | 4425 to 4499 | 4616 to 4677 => -0.02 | 7.69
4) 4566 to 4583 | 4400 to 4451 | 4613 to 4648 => -0.02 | 7.83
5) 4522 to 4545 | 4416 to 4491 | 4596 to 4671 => 0.02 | 7.55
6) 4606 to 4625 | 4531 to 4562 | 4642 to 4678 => -0.08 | 7.88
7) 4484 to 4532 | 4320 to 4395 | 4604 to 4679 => -0.04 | 7.29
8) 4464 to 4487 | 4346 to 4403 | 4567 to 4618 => -0.04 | 7.18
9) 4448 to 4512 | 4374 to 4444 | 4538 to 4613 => -0.05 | 7.04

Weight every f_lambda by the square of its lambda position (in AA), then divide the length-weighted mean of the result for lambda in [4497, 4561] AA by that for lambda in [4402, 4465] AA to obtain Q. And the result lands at 1.2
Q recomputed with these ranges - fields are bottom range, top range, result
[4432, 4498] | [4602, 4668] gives 1.24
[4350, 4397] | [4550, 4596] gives 1.34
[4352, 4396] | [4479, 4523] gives 1.27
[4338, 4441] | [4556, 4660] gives 1.39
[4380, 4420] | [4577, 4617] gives 1.42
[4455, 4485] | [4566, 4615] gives 1.16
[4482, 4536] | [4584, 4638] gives 1.13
